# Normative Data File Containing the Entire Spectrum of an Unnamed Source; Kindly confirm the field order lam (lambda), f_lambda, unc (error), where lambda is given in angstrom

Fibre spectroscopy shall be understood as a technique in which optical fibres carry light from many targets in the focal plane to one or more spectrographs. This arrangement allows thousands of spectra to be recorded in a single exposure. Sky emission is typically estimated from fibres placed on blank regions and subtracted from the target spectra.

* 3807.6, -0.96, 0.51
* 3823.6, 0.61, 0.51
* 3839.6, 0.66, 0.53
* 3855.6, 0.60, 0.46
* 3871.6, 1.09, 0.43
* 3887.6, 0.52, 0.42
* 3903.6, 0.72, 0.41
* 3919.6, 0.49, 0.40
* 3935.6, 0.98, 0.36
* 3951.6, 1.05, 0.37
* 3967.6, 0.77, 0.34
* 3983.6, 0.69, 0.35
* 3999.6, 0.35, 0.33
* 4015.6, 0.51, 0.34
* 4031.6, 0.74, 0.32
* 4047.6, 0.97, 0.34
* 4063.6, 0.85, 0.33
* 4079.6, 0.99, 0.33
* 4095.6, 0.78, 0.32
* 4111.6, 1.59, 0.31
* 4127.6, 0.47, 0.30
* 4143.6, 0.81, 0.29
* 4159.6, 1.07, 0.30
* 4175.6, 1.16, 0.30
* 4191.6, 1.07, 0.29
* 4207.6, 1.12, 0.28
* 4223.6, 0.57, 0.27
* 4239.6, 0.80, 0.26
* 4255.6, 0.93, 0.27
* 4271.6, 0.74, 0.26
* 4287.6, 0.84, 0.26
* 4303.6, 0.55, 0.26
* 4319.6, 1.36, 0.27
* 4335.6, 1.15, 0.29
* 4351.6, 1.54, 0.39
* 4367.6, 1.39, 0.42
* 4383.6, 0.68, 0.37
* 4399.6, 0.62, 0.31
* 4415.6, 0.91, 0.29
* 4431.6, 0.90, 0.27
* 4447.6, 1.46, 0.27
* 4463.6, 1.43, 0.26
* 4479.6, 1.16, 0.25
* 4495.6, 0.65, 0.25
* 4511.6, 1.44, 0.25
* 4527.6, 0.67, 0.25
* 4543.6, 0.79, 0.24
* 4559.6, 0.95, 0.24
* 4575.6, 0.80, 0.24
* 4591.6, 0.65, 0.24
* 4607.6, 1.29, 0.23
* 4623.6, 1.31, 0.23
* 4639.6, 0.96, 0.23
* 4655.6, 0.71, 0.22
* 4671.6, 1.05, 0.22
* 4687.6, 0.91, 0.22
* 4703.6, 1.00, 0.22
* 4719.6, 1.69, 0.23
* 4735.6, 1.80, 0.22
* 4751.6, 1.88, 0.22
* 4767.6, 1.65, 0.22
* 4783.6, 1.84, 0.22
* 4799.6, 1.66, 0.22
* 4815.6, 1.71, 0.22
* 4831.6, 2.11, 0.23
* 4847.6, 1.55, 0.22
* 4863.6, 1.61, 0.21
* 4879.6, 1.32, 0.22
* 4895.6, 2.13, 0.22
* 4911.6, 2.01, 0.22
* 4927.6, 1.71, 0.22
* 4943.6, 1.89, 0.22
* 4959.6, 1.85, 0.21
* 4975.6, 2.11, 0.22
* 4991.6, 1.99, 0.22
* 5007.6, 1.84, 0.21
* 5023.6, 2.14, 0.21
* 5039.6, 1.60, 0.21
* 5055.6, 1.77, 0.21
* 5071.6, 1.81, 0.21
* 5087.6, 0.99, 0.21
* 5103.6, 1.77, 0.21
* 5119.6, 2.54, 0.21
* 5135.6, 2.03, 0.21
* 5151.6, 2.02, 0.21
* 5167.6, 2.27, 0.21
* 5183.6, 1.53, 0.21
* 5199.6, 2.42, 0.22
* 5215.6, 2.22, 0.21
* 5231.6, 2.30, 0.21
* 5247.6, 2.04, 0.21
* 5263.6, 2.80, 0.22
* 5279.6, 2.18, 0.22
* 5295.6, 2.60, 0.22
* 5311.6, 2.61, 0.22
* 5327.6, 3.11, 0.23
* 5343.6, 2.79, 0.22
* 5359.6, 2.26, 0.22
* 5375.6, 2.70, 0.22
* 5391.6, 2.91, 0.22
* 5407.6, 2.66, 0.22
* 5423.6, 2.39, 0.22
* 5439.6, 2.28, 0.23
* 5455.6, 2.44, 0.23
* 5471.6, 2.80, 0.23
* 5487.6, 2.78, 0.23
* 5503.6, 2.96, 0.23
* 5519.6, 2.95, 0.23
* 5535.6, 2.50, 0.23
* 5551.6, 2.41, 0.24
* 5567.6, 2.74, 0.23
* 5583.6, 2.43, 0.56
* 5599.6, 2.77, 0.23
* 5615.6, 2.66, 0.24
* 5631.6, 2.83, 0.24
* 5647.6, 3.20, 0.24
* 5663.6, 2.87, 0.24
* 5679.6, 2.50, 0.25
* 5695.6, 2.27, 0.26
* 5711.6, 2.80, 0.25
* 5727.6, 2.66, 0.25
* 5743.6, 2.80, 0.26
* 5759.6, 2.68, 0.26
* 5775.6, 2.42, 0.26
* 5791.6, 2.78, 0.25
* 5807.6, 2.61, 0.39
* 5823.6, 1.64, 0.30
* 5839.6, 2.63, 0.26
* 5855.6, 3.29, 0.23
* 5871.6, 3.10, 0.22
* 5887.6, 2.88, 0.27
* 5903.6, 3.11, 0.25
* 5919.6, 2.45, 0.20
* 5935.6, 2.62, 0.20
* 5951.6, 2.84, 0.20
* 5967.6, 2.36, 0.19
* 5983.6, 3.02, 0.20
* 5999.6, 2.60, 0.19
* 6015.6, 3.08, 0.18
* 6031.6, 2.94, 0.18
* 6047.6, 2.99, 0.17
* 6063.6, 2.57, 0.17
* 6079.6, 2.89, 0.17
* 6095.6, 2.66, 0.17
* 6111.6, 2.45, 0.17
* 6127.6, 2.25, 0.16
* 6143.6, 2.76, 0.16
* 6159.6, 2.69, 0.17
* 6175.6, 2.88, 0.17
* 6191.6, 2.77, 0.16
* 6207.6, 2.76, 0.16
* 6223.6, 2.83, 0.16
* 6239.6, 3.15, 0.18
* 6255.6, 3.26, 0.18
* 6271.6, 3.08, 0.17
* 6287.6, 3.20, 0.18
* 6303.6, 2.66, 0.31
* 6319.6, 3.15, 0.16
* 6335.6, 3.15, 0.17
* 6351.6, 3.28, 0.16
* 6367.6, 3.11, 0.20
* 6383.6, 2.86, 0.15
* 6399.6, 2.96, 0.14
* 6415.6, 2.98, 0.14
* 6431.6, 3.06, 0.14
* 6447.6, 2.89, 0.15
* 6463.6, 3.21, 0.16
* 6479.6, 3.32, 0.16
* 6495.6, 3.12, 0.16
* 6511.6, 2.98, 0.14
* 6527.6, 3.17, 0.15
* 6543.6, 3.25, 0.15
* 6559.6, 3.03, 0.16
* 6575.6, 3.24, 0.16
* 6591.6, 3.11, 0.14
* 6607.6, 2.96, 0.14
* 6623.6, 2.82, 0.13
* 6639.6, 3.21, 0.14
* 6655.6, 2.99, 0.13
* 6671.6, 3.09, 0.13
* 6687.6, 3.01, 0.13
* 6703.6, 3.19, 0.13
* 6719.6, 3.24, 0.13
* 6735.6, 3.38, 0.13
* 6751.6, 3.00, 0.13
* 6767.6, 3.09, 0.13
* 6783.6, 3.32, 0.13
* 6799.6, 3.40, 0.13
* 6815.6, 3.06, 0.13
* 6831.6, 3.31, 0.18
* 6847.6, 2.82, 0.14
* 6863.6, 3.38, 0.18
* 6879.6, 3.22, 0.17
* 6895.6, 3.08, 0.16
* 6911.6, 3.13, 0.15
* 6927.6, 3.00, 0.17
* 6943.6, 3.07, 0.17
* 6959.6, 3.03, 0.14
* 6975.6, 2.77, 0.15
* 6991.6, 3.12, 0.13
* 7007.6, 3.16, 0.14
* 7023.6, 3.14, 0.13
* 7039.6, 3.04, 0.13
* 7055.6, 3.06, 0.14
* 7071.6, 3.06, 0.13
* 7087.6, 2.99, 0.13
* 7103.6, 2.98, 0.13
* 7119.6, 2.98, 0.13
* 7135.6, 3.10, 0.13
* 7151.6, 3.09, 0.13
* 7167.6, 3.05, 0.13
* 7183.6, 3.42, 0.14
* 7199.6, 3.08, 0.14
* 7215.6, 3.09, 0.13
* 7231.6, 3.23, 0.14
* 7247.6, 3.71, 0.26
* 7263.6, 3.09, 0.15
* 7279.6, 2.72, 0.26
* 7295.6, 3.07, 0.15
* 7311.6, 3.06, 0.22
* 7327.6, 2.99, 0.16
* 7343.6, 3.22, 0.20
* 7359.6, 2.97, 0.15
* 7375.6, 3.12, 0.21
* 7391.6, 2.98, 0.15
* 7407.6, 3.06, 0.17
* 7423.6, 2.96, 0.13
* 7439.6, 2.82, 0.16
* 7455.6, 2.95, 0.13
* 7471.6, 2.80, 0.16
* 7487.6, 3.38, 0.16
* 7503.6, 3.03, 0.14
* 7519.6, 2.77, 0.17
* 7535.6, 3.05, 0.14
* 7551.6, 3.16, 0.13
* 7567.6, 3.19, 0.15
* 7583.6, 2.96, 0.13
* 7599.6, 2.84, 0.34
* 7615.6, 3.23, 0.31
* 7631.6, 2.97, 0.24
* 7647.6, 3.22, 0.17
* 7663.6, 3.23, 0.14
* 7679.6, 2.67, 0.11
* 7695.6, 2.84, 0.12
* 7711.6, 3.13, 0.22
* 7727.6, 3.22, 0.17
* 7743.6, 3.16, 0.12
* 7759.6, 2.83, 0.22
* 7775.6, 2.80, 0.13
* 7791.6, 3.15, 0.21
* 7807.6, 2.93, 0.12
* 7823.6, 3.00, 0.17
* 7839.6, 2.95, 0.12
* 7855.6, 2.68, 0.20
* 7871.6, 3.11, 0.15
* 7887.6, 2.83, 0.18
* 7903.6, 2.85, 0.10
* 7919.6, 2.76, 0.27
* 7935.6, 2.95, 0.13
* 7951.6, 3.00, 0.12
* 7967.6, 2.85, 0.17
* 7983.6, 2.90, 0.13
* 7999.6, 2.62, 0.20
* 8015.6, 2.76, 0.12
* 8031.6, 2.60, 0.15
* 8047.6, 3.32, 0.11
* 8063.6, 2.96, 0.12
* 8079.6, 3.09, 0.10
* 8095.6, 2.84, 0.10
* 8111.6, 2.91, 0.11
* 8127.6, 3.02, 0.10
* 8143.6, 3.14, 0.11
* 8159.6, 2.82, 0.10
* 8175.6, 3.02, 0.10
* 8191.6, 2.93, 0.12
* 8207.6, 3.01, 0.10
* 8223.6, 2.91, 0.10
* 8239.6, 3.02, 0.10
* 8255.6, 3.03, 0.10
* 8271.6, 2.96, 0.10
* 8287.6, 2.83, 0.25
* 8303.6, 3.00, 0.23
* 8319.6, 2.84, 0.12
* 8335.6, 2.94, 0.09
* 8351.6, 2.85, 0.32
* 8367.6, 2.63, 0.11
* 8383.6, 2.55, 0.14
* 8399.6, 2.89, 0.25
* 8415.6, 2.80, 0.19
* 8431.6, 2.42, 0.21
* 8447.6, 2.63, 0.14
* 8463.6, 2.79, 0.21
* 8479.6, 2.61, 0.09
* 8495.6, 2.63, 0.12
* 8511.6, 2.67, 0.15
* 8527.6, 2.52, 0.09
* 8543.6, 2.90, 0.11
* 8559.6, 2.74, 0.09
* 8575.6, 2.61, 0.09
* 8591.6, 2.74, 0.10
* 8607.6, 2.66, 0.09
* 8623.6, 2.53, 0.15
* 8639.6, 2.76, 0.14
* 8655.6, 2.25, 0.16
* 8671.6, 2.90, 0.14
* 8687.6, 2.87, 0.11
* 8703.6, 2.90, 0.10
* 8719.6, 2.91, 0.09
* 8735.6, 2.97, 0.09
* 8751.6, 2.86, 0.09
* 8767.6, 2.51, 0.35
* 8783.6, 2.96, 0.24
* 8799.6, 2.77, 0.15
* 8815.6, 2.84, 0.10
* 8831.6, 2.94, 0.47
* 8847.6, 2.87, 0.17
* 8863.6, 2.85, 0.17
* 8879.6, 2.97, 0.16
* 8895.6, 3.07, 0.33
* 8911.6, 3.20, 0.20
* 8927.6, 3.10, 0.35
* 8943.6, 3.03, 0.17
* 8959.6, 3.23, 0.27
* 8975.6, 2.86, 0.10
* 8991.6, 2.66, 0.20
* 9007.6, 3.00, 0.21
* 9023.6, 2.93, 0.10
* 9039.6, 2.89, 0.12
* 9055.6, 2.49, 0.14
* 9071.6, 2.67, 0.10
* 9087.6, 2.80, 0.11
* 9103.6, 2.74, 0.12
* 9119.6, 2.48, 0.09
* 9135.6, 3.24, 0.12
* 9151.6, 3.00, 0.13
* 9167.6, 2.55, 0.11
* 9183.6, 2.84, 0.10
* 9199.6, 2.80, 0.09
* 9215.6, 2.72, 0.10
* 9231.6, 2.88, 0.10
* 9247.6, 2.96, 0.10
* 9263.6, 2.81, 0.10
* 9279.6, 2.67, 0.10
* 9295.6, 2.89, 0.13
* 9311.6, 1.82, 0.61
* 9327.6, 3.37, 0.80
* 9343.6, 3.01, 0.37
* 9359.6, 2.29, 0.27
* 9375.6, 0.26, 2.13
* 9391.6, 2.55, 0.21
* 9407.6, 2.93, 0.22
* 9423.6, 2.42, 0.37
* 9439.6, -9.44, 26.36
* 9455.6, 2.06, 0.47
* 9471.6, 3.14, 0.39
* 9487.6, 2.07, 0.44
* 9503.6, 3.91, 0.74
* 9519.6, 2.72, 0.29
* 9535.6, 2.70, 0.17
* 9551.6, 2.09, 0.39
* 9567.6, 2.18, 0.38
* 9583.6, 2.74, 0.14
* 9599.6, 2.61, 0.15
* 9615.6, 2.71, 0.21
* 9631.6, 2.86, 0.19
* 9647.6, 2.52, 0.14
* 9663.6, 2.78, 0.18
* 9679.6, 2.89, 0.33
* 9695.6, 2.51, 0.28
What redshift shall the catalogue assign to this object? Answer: 0.183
